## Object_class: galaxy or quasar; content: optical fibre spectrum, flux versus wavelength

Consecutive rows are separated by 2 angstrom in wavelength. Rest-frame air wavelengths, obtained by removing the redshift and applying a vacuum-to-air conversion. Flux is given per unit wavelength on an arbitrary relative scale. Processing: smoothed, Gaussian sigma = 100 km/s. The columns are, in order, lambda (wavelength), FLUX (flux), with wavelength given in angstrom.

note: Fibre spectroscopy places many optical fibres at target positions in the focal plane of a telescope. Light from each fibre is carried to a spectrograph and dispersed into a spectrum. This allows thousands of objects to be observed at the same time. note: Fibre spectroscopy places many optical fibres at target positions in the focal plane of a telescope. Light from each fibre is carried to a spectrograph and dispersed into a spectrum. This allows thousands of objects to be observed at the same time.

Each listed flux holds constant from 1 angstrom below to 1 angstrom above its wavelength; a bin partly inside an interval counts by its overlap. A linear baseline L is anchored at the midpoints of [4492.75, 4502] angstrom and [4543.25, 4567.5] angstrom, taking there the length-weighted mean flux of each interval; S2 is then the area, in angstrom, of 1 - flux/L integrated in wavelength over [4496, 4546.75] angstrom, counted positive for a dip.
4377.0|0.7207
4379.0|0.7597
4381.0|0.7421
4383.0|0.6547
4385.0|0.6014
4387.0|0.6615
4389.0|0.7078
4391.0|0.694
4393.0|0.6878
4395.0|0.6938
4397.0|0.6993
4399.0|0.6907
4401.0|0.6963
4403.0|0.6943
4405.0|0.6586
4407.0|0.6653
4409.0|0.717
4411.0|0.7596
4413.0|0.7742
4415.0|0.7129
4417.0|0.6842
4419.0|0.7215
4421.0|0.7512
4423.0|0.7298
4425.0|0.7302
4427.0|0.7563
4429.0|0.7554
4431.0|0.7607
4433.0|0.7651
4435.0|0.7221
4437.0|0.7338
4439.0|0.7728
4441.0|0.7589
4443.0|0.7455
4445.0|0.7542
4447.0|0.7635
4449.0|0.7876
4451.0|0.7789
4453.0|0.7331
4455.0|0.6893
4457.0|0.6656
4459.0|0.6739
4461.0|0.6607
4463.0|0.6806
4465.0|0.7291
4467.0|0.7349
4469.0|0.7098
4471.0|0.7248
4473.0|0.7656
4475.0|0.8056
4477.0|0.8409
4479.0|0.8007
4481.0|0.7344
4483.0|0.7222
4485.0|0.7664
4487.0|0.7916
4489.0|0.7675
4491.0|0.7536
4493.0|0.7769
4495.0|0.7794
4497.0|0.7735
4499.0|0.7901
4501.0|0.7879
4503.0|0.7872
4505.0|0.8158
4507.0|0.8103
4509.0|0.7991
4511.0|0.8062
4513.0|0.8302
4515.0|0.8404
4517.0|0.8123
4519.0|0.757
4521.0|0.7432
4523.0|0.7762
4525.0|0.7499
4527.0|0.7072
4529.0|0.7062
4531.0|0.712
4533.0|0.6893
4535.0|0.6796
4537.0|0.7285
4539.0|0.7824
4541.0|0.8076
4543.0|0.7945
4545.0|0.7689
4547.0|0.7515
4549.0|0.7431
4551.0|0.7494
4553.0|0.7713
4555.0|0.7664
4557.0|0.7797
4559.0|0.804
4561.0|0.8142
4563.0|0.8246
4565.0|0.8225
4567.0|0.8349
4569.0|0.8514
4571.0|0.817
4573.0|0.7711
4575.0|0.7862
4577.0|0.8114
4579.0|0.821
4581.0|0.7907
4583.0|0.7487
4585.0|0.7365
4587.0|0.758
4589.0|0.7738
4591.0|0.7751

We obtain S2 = 0.9 angstrom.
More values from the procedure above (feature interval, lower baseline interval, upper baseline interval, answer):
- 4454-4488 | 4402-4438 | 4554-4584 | 0.8 angstrom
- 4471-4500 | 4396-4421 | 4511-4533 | -1.2 angstrom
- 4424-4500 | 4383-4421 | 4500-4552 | -1.9 angstrom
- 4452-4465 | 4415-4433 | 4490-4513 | 1.3 angstrom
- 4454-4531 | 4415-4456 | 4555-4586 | 0.9 angstrom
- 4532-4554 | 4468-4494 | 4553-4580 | 1.2 angstrom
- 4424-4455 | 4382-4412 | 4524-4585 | -1.9 angstrom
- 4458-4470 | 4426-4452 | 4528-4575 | 1.0 angstrom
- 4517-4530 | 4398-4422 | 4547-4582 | 0.5 angstrom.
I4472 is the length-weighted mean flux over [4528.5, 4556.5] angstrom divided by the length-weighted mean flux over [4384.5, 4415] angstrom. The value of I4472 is 1.08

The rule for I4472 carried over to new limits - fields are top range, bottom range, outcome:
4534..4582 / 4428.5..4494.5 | 1.05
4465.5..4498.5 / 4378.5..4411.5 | 1.11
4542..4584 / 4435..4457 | 1.06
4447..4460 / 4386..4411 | 1.05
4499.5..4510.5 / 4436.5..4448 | 1.06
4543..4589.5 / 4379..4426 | 1.12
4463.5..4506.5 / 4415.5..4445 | 1.04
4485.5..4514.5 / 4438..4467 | 1.09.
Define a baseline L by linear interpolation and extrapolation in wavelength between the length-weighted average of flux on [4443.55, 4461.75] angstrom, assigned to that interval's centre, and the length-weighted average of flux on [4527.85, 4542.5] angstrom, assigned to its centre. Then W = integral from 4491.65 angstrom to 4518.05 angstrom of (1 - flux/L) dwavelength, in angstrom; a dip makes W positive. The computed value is -2.6 angstrom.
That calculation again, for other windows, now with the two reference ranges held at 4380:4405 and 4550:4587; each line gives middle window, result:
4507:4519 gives -0.84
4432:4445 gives -0.68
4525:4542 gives 0.97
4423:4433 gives -0.62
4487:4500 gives -0.49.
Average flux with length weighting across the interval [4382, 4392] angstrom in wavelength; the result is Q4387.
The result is 0.664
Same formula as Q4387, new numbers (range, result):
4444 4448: 0.759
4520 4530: 0.737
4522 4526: 0.763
